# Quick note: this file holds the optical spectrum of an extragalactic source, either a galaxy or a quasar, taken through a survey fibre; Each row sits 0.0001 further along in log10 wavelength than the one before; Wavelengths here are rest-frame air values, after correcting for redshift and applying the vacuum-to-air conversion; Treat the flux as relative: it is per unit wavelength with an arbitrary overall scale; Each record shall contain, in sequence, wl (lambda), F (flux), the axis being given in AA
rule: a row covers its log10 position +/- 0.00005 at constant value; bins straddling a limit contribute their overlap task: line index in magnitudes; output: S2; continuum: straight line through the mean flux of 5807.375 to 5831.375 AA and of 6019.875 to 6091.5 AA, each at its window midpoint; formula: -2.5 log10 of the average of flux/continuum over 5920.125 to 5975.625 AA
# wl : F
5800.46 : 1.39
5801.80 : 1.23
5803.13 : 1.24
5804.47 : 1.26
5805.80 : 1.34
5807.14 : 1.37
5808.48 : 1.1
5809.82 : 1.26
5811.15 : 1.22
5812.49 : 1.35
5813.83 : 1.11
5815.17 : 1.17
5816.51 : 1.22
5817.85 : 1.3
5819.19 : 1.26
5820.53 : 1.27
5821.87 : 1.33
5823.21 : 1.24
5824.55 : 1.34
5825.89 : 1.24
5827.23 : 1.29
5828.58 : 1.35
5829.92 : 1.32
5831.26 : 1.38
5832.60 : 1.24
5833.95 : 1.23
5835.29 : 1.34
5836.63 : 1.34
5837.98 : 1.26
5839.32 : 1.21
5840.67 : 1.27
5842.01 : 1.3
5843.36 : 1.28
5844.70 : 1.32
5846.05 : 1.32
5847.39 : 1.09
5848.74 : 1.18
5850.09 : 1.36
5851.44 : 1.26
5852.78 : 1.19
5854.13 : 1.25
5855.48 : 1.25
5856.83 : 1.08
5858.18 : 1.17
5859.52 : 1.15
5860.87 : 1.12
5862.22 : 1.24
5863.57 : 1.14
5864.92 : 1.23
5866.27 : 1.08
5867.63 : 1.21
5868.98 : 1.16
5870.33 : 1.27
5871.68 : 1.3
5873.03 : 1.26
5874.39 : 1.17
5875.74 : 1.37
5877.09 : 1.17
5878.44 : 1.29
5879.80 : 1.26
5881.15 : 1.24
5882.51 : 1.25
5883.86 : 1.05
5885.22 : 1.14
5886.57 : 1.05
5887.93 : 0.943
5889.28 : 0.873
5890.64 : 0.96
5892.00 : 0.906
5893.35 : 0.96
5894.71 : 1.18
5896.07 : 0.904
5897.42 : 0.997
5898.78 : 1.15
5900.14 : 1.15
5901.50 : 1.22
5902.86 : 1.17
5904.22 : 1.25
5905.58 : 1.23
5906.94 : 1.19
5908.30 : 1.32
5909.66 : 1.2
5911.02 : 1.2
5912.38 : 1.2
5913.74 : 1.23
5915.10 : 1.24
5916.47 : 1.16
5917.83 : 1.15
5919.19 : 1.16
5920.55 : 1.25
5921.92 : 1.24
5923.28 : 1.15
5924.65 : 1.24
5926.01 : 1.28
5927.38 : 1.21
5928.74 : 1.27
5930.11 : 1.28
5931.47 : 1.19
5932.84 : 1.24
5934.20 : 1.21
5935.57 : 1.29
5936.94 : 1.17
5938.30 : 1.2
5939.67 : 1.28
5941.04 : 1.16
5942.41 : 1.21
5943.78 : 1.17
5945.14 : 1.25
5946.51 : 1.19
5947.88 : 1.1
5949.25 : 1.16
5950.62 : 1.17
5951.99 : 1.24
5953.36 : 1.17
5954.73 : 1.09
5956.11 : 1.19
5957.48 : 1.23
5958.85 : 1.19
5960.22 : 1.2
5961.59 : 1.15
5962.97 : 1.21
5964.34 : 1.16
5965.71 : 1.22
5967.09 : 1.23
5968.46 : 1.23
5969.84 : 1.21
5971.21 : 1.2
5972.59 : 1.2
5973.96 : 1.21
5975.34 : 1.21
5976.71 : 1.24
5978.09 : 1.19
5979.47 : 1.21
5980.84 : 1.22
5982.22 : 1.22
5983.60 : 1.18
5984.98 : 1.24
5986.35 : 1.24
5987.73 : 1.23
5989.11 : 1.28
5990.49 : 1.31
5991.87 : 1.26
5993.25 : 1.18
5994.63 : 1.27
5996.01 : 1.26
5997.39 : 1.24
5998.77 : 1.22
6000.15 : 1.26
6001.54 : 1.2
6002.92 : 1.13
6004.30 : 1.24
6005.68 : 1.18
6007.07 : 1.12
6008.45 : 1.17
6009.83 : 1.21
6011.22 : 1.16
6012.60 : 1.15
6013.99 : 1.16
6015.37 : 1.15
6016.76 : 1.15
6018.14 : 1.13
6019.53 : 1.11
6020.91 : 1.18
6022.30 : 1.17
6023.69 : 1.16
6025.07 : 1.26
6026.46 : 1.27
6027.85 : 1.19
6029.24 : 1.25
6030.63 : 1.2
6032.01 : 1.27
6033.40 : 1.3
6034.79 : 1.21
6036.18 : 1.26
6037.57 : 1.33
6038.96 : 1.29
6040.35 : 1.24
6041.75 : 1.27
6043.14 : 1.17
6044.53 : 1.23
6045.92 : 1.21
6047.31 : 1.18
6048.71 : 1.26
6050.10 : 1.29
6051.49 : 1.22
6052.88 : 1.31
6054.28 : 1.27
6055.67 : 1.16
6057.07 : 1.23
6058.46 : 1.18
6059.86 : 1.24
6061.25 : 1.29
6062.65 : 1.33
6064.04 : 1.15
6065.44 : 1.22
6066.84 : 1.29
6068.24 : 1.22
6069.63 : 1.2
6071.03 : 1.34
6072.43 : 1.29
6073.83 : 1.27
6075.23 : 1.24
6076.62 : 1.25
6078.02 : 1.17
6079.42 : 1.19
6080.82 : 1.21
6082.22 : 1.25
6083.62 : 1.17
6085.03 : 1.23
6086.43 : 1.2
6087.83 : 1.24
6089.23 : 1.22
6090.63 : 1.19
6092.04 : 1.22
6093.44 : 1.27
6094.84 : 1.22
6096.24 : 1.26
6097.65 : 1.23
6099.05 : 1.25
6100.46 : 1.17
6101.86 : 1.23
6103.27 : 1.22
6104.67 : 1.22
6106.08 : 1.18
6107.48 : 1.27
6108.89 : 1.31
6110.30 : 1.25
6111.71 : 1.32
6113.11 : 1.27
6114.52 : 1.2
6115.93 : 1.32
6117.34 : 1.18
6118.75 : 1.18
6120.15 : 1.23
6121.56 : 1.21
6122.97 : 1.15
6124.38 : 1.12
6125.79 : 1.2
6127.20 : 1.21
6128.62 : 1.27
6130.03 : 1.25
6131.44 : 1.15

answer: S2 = 0.04 mag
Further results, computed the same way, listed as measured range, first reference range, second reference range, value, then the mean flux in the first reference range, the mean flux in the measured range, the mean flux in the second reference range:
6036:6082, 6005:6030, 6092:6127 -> -0.038 mag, 1.18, 1.24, 1.23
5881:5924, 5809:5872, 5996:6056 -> 0.092 mag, 1.24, 1.13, 1.21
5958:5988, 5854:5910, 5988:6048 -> -0.013 mag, 1.15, 1.21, 1.21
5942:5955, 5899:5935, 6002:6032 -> 0.025 mag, 1.22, 1.18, 1.18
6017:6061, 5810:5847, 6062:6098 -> 0.012 mag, 1.28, 1.23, 1.23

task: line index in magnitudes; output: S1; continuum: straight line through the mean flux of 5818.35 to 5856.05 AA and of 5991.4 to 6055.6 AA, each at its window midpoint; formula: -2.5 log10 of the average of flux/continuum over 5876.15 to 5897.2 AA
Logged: 0.17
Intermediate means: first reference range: 1.28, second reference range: 1.22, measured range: 1.08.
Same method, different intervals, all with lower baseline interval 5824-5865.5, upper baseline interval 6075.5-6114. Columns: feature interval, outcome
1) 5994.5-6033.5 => 0.036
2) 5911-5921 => 0.041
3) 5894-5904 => 0.119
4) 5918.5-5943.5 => 0.018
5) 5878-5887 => 0.057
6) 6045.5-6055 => -0.014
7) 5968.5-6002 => 0.009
